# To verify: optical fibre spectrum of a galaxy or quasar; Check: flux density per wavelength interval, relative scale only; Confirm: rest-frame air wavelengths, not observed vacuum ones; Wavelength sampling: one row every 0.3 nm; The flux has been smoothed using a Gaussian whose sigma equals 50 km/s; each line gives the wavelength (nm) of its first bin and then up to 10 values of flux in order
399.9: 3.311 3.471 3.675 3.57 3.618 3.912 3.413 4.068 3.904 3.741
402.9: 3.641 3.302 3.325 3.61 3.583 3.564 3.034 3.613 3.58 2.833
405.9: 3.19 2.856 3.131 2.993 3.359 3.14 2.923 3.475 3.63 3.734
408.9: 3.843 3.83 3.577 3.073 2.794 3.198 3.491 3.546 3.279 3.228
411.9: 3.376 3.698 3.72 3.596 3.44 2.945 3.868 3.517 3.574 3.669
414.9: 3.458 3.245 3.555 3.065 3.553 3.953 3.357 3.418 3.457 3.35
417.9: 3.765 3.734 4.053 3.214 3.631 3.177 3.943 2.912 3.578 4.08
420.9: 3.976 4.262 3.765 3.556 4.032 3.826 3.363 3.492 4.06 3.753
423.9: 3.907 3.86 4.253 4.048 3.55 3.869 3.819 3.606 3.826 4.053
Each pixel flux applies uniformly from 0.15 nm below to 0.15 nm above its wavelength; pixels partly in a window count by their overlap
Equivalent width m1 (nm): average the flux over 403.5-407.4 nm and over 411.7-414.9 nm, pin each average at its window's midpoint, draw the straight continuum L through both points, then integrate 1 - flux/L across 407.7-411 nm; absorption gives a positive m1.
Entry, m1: -0.04 nm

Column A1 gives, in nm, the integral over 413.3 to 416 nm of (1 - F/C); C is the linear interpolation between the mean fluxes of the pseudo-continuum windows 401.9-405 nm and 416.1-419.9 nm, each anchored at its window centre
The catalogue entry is 0.10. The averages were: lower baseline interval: 3.57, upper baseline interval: 3.58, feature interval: 3.44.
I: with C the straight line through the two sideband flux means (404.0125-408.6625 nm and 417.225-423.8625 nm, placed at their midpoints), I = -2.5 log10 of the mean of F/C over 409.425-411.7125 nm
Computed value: 0.04 mag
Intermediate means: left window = 3.28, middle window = 3.26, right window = 3.69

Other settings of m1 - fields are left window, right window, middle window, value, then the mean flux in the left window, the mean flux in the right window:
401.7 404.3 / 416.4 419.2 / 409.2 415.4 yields 0.292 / 3.63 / 3.57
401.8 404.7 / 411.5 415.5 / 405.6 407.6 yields 0.270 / 3.6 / 3.49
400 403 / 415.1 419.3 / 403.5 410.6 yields 0.596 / 3.7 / 3.52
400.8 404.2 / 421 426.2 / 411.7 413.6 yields 0.135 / 3.64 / 3.83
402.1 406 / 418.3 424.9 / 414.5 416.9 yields 0.121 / 3.47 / 3.76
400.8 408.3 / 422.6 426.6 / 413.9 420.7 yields 0.261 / 3.42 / 3.82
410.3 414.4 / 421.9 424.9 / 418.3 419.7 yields 0.047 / 3.46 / 3.85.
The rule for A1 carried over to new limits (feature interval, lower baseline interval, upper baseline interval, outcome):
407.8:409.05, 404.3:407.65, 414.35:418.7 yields -0.14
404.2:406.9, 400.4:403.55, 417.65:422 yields 0.34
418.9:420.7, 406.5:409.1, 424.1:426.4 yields 0.09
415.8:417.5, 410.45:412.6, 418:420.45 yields 0.00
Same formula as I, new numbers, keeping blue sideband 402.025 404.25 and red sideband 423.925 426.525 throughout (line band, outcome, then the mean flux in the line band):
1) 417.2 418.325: 0.06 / 3.58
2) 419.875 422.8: 0.02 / 3.75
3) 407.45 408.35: 0.12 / 3.29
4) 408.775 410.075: 0.06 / 3.5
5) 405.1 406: 0.13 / 3.22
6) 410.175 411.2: 0.10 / 3.36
